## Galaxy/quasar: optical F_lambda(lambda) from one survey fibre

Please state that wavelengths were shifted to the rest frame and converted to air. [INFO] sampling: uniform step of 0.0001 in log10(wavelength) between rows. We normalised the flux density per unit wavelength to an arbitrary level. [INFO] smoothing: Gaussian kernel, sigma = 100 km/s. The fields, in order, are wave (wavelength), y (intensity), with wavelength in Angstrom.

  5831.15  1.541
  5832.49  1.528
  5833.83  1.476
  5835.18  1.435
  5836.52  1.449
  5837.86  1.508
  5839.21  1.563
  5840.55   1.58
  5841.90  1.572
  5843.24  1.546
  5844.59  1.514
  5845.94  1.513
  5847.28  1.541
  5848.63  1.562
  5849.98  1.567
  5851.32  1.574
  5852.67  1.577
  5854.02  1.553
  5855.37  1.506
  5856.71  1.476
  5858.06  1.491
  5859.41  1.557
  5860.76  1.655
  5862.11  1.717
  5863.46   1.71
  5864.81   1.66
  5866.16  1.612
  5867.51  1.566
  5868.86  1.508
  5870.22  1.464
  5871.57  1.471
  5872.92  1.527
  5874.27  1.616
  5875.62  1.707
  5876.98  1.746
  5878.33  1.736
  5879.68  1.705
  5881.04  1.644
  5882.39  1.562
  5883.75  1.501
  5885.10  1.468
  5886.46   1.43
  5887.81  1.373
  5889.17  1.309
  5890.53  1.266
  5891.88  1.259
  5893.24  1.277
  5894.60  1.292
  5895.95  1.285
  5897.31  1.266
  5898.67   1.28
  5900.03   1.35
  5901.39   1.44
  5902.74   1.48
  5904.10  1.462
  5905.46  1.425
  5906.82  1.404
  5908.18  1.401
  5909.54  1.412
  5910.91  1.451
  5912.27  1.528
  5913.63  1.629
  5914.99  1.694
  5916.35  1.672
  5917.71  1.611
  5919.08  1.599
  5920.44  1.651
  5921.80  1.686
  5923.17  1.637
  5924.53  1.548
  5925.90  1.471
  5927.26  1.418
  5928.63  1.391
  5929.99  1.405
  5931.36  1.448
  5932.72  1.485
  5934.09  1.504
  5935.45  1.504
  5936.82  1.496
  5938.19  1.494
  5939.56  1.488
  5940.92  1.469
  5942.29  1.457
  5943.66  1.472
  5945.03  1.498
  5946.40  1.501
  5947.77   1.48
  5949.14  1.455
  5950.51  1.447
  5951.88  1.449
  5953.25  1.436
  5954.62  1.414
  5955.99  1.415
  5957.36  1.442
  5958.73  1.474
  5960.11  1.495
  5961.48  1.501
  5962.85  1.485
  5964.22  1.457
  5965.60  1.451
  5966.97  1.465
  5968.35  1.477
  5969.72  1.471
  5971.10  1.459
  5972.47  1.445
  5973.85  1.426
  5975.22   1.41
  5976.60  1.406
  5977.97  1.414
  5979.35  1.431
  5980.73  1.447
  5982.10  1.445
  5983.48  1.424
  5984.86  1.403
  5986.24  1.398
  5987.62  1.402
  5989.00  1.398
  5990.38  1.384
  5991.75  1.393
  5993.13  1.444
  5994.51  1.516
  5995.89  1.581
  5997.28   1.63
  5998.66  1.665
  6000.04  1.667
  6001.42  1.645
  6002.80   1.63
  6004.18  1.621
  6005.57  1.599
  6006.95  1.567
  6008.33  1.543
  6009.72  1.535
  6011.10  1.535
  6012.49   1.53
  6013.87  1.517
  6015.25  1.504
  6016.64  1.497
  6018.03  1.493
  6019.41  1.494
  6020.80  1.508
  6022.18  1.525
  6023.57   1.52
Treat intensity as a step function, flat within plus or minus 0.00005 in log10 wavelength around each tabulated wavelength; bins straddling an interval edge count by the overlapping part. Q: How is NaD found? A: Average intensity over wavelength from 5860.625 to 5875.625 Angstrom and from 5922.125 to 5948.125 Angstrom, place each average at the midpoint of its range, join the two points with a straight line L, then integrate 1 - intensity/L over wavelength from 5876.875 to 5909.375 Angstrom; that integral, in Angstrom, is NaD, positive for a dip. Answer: 2.7 Angstrom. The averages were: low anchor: 1.59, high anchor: 1.48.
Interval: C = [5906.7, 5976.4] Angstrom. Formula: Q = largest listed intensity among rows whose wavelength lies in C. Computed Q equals 1.694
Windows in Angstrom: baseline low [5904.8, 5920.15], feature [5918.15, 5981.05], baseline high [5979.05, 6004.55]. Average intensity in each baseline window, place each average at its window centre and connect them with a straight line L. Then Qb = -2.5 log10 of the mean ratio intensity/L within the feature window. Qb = 0.03 mag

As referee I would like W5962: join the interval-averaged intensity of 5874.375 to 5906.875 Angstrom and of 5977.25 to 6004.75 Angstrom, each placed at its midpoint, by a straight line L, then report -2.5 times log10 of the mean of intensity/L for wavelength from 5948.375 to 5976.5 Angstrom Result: 0.02 mag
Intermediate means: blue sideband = 1.45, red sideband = 1.5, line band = 1.45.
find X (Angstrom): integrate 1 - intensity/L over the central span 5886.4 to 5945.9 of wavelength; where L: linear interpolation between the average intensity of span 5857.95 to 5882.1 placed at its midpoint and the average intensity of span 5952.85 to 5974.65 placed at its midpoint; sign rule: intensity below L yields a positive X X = 3.1 Angstrom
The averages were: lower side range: 1.62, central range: 1.46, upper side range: 1.46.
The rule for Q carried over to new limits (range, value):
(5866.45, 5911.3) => 1.746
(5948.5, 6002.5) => 1.667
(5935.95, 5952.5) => 1.501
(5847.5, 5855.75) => 1.577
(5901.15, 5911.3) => 1.48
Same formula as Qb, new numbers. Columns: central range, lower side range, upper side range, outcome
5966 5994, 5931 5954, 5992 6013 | 0.081 mag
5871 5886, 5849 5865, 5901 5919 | -0.035 mag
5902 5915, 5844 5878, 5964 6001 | 0.040 mag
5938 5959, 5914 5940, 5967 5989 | 0.023 mag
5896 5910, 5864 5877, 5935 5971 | 0.111 mag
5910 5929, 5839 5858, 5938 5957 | -0.061 mag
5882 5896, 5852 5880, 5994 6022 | 0.167 mag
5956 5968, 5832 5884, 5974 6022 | 0.038 mag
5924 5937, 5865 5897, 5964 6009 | 0.019 mag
